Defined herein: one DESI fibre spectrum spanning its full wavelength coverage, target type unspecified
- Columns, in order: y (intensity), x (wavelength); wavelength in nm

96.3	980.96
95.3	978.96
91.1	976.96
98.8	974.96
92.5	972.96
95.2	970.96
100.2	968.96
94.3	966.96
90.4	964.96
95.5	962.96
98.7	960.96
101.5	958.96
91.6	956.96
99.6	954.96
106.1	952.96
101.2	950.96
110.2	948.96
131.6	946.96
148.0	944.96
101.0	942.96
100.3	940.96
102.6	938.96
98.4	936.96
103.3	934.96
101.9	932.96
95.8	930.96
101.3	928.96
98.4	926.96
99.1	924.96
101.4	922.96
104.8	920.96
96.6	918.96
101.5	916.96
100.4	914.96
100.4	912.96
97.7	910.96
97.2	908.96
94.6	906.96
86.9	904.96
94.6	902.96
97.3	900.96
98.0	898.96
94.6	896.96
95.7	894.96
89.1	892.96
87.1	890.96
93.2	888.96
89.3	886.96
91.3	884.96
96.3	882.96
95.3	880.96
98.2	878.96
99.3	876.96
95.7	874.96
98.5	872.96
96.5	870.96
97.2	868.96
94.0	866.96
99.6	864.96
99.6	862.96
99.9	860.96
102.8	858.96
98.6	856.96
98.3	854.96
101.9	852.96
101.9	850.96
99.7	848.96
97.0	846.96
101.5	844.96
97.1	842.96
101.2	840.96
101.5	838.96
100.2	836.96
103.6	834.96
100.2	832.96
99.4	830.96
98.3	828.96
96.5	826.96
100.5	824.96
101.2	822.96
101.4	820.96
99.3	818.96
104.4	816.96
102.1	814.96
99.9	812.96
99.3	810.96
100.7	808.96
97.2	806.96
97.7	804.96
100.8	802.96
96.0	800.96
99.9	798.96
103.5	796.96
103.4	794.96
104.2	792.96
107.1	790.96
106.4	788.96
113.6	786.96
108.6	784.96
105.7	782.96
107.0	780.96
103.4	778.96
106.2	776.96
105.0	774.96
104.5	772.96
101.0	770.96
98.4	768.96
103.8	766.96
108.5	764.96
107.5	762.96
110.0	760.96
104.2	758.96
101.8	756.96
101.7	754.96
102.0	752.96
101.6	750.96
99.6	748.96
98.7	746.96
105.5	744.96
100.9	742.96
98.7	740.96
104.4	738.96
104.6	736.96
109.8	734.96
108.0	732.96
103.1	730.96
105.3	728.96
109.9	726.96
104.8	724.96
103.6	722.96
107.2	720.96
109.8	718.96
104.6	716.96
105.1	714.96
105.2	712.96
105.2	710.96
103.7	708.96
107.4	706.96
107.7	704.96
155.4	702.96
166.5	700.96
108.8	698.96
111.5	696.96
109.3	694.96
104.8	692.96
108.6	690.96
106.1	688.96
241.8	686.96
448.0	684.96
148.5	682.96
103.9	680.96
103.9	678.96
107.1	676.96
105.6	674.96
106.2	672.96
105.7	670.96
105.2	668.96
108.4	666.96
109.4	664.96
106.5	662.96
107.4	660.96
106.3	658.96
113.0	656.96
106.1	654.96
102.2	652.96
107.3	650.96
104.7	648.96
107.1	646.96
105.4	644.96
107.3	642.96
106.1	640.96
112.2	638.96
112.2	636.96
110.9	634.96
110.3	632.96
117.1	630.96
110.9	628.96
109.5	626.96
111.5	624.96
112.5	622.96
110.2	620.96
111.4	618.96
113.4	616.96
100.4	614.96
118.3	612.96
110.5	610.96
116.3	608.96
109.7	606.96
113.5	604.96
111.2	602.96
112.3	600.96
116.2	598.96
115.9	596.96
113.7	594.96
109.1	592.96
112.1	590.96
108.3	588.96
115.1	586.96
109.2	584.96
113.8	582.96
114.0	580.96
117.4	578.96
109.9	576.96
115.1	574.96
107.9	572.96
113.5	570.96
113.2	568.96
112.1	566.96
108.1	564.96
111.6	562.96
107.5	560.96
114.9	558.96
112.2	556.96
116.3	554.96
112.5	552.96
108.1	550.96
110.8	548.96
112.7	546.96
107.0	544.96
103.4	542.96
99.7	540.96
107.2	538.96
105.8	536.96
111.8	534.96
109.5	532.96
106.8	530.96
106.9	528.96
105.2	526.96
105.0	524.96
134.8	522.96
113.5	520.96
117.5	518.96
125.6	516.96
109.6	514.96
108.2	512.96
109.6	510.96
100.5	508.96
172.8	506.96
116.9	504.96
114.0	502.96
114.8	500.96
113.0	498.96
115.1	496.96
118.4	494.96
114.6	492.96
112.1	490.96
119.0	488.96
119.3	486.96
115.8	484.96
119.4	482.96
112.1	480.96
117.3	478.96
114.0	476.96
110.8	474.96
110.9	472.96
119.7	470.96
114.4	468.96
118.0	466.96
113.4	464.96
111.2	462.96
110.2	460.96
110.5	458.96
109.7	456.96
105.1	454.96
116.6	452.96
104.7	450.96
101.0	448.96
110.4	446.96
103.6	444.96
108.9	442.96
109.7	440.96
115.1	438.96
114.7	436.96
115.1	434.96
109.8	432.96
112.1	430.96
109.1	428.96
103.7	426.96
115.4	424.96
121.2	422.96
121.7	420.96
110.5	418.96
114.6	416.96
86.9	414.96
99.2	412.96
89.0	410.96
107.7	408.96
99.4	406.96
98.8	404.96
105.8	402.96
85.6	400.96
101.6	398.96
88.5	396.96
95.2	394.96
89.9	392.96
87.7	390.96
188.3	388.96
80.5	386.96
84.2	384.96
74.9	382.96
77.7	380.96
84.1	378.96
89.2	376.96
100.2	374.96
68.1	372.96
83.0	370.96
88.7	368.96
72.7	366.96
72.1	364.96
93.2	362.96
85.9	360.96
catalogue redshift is 0.044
